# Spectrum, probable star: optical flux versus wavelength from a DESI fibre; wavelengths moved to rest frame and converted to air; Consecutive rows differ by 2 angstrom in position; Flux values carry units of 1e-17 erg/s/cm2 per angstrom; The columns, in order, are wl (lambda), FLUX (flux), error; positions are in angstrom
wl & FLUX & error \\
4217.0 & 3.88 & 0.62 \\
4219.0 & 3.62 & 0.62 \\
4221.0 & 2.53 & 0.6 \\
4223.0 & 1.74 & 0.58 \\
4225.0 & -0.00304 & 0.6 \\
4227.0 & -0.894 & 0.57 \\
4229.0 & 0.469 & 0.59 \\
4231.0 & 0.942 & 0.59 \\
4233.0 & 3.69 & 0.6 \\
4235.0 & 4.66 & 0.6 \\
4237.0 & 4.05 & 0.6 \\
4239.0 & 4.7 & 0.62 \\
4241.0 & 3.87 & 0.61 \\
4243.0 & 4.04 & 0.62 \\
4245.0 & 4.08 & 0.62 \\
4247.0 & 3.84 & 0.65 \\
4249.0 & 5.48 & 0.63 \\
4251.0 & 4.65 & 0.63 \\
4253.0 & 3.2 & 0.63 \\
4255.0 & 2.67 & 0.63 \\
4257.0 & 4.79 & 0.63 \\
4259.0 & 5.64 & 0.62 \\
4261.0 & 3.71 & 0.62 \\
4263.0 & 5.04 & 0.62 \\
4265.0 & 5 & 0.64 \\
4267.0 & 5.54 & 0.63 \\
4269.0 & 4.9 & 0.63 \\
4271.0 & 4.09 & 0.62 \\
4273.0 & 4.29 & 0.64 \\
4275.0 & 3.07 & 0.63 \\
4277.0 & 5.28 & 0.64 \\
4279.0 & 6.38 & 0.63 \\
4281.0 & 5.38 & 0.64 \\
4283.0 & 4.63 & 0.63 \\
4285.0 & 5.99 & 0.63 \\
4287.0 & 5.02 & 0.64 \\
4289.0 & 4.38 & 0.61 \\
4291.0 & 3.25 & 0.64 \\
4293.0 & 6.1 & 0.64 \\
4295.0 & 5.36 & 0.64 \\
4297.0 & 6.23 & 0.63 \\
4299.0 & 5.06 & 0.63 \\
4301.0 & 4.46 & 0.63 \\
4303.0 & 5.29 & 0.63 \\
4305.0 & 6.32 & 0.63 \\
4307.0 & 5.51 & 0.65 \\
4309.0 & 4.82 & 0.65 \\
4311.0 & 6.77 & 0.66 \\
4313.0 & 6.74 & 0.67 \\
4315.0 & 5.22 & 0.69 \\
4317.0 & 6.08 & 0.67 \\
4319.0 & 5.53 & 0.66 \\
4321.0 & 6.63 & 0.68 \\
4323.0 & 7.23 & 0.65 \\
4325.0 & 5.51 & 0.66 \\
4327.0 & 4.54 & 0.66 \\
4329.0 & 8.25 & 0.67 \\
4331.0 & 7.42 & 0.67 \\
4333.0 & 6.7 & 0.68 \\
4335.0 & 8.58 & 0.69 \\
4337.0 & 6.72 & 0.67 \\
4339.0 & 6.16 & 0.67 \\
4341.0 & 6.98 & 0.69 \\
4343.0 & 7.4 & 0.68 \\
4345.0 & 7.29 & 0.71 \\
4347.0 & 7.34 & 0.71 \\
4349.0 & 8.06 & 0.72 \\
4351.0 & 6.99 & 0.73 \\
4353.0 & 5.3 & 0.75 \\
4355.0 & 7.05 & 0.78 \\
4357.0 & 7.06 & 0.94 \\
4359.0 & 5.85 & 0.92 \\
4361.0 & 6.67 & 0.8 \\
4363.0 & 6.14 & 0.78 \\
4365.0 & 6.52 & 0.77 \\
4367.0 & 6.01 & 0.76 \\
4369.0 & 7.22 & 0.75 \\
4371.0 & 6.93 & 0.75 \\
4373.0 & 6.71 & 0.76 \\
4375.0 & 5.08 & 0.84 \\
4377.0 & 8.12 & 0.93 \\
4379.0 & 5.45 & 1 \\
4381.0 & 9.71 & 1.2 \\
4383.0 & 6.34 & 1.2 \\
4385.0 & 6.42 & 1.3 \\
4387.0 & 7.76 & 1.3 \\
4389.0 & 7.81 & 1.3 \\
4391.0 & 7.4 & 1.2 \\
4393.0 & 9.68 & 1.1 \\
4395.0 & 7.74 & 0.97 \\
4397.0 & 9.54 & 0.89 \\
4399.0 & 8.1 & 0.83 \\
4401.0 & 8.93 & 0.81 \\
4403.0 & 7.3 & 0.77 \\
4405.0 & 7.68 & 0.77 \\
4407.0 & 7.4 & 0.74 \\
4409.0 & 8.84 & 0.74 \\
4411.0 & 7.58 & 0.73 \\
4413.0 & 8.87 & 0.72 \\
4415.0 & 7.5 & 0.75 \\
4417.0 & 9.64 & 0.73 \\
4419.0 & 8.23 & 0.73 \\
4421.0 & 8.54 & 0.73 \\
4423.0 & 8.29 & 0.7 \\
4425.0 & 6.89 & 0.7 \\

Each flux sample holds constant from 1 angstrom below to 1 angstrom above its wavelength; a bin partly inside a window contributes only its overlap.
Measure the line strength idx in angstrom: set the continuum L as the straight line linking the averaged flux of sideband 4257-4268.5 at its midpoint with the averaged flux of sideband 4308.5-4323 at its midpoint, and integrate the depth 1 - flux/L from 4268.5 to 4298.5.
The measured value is 2.5 angstrom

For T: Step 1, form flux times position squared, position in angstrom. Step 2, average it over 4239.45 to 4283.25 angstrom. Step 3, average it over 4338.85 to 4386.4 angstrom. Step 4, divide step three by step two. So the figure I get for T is 1.57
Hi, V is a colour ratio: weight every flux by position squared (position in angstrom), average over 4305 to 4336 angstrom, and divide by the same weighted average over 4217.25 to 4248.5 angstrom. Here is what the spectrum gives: 2.34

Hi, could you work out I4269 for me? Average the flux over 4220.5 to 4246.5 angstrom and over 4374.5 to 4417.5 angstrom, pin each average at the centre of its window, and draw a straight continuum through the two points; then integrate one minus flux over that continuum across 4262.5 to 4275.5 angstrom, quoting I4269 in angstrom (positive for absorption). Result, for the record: -2.92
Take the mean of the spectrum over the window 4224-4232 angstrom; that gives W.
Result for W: 0.128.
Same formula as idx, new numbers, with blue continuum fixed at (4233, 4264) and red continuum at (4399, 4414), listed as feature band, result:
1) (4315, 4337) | -1.5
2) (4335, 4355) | -1.2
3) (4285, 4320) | 0.9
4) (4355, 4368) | 1.1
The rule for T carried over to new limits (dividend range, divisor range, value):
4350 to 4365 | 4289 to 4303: 1.31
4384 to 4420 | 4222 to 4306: 2.06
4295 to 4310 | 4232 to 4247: 1.34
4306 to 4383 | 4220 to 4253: 2.32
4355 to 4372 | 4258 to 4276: 1.50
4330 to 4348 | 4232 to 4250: 1.76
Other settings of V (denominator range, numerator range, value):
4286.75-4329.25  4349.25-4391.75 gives 1.25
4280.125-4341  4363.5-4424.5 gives 1.36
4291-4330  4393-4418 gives 1.49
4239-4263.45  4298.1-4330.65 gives 1.43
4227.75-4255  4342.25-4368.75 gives 1.98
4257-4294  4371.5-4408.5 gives 1.65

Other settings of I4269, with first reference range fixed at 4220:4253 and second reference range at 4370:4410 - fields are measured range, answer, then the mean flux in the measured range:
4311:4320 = -1.0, 5.99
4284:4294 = -0.8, 4.95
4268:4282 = -2.0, 4.77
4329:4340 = -2.3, 7.22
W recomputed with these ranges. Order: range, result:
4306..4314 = 5.96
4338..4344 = 6.85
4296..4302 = 5.25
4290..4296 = 4.9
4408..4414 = 8.43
